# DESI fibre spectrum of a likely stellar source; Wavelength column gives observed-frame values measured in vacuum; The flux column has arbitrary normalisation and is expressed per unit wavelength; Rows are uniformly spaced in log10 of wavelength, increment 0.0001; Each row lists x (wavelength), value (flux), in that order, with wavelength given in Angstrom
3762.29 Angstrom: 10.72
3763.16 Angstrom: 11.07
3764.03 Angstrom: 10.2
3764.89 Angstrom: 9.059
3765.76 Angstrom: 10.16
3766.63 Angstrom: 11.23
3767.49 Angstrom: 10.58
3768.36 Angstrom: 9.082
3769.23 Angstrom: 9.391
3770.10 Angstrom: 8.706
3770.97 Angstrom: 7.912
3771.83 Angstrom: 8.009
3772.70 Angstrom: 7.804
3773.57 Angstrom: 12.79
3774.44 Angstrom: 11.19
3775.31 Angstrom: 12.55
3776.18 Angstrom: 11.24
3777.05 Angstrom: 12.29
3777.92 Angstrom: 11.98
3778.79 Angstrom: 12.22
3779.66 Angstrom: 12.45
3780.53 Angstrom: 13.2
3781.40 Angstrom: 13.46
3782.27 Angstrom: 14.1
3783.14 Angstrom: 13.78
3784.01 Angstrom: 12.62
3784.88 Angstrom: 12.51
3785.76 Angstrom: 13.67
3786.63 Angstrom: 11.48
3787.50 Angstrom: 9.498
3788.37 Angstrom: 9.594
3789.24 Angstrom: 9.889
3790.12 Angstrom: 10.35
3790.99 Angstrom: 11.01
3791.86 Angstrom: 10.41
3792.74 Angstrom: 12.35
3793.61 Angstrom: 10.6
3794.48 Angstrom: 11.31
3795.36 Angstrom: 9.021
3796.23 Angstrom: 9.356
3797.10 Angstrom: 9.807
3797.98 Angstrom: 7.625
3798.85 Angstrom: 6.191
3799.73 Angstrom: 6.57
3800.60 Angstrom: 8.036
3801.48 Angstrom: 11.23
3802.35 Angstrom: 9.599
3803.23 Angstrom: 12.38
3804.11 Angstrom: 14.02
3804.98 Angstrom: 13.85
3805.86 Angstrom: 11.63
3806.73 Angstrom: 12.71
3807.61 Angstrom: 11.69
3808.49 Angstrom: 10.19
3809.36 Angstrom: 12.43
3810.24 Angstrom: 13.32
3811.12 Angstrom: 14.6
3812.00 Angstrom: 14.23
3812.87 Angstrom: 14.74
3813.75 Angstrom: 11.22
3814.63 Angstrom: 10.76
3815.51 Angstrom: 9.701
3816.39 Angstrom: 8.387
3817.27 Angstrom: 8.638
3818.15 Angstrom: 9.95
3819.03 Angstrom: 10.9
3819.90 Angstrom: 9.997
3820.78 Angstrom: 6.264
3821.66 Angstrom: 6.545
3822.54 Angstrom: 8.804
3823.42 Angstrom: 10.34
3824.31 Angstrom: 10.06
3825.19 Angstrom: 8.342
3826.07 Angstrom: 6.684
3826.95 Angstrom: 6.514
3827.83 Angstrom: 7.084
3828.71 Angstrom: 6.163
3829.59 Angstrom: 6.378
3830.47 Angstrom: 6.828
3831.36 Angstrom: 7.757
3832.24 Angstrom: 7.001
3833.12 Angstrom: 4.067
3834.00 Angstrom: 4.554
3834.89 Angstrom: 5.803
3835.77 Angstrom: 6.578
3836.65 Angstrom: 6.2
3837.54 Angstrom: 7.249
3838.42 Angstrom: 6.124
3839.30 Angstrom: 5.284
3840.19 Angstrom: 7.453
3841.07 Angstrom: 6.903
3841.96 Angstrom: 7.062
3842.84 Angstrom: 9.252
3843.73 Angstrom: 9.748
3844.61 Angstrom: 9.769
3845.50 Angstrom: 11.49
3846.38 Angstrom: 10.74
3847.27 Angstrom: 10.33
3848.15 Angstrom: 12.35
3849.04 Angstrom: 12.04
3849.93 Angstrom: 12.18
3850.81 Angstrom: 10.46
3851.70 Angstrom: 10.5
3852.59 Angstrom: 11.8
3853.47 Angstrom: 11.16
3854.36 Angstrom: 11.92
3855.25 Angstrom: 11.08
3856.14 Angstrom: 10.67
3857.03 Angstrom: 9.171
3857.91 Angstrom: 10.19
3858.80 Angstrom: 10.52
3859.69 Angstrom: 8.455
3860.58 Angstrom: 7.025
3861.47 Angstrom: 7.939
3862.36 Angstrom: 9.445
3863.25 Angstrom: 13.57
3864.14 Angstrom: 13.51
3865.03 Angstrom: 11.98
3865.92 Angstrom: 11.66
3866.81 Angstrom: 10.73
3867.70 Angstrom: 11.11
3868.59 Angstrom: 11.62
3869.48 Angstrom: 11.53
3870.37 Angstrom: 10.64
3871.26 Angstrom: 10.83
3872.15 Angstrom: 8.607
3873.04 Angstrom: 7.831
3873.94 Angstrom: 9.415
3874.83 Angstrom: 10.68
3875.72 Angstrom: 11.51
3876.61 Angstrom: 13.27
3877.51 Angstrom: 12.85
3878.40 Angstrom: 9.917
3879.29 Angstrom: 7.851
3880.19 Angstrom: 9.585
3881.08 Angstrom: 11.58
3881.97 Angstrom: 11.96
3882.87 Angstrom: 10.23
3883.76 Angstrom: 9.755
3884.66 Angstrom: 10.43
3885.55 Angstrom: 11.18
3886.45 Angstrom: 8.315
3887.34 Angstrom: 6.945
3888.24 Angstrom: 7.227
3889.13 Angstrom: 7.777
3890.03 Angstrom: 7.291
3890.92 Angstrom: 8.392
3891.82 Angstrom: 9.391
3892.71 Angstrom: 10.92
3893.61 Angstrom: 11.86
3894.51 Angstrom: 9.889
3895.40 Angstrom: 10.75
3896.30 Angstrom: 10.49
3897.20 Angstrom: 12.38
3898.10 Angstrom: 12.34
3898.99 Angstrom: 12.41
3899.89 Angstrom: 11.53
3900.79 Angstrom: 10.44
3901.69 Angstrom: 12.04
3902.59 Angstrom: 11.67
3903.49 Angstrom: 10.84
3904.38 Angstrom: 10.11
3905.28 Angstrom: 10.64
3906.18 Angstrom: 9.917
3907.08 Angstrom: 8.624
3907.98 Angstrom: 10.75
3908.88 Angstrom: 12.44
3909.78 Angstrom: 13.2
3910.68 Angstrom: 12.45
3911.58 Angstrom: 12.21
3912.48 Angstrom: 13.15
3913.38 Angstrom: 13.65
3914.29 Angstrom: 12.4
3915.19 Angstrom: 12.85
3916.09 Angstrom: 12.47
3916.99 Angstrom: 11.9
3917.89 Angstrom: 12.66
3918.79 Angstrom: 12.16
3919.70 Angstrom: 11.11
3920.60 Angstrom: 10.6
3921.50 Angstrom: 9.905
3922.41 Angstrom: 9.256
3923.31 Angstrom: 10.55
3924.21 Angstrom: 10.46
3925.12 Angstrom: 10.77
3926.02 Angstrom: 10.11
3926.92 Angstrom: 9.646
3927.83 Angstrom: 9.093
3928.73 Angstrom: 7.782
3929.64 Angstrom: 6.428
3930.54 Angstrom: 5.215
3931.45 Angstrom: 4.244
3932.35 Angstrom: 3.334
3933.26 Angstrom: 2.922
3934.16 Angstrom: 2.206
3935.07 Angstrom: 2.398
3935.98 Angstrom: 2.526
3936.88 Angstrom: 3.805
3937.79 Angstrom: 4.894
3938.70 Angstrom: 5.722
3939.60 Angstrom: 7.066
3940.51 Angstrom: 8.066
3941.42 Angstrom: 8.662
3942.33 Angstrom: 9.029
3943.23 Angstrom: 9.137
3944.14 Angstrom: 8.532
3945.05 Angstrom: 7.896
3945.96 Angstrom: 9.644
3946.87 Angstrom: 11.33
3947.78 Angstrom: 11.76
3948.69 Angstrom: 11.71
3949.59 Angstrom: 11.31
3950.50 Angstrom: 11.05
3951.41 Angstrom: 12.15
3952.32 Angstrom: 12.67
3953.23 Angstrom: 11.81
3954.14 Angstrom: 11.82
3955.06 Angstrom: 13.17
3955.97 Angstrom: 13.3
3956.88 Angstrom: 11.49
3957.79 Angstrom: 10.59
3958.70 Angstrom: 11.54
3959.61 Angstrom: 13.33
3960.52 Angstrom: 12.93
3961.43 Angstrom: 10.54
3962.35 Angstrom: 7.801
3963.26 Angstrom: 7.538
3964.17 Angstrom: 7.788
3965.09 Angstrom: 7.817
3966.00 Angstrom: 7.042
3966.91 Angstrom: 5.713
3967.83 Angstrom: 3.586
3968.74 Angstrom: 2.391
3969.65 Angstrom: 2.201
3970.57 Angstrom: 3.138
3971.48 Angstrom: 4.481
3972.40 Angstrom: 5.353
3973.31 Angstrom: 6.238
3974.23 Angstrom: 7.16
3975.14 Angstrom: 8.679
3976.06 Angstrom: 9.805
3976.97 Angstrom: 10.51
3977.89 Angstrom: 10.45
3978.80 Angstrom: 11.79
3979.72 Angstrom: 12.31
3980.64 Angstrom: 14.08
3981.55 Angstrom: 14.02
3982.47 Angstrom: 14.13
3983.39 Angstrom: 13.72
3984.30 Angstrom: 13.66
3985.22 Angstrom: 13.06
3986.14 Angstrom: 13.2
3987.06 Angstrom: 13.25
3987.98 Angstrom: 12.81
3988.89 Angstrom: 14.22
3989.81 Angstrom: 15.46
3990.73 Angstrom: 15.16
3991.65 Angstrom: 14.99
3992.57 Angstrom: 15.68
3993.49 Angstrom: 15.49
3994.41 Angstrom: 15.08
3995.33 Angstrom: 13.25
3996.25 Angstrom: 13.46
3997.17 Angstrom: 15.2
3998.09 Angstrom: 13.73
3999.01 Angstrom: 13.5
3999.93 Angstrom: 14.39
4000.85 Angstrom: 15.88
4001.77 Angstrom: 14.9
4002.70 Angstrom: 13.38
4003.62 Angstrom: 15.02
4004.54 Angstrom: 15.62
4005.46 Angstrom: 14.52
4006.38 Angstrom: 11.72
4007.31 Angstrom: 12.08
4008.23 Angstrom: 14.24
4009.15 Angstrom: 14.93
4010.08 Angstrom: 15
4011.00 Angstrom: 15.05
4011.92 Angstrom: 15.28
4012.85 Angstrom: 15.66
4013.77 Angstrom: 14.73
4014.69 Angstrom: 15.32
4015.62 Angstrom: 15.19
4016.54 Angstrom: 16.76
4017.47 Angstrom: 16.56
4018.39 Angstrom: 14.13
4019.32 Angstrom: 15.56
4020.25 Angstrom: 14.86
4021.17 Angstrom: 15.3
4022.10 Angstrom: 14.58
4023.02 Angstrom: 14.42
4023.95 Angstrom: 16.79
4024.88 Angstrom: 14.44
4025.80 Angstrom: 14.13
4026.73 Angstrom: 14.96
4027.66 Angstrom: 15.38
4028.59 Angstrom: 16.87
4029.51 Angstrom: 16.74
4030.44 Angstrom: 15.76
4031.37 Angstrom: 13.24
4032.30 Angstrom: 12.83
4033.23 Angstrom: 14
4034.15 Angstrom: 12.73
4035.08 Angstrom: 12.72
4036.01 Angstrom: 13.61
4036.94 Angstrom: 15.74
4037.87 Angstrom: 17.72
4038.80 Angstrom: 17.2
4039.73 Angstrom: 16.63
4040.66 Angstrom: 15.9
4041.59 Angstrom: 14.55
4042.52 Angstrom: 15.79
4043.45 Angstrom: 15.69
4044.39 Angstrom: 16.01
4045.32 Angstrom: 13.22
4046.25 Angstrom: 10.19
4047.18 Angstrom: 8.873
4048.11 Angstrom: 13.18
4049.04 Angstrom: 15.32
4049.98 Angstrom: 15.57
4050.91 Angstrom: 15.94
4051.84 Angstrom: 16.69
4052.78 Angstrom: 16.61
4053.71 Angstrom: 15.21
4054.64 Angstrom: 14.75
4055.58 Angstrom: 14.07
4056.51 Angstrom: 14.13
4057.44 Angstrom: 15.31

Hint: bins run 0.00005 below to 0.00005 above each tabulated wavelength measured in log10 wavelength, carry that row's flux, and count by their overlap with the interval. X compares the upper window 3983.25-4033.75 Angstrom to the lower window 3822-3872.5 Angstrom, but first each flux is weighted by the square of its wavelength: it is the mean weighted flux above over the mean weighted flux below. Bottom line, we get 1.73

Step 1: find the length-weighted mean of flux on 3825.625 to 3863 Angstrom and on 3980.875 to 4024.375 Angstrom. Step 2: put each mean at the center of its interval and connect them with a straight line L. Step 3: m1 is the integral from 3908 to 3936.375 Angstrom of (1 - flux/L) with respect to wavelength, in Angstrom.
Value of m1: 5.1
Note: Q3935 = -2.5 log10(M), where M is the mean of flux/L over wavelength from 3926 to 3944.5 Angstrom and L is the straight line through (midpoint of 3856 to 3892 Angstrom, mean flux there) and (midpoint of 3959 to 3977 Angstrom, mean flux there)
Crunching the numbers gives 0.31 mag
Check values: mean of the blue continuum 10.1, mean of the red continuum 7.16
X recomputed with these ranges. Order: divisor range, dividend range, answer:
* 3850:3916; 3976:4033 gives 1.43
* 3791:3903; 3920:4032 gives 1.23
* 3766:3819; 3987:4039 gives 1.50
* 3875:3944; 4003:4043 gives 1.66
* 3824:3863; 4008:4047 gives 1.90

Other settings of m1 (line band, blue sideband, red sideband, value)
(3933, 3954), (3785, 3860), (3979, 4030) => 7.7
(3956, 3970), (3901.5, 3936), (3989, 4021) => 4.4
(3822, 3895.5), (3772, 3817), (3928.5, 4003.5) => 9.6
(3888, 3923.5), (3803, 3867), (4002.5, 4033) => 2.0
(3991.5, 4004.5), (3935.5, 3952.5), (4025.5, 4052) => -2.6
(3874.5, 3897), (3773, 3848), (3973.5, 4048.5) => 2.9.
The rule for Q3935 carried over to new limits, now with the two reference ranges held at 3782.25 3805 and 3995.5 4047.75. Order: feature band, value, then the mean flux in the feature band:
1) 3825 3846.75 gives 0.50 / 7.22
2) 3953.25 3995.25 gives 0.28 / 10.7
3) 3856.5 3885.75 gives 0.15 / 10.5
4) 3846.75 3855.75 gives 0.03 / 11.4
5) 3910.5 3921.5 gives 0.05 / 12.2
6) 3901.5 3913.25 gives 0.11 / 11.4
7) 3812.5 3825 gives 0.15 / 9.67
